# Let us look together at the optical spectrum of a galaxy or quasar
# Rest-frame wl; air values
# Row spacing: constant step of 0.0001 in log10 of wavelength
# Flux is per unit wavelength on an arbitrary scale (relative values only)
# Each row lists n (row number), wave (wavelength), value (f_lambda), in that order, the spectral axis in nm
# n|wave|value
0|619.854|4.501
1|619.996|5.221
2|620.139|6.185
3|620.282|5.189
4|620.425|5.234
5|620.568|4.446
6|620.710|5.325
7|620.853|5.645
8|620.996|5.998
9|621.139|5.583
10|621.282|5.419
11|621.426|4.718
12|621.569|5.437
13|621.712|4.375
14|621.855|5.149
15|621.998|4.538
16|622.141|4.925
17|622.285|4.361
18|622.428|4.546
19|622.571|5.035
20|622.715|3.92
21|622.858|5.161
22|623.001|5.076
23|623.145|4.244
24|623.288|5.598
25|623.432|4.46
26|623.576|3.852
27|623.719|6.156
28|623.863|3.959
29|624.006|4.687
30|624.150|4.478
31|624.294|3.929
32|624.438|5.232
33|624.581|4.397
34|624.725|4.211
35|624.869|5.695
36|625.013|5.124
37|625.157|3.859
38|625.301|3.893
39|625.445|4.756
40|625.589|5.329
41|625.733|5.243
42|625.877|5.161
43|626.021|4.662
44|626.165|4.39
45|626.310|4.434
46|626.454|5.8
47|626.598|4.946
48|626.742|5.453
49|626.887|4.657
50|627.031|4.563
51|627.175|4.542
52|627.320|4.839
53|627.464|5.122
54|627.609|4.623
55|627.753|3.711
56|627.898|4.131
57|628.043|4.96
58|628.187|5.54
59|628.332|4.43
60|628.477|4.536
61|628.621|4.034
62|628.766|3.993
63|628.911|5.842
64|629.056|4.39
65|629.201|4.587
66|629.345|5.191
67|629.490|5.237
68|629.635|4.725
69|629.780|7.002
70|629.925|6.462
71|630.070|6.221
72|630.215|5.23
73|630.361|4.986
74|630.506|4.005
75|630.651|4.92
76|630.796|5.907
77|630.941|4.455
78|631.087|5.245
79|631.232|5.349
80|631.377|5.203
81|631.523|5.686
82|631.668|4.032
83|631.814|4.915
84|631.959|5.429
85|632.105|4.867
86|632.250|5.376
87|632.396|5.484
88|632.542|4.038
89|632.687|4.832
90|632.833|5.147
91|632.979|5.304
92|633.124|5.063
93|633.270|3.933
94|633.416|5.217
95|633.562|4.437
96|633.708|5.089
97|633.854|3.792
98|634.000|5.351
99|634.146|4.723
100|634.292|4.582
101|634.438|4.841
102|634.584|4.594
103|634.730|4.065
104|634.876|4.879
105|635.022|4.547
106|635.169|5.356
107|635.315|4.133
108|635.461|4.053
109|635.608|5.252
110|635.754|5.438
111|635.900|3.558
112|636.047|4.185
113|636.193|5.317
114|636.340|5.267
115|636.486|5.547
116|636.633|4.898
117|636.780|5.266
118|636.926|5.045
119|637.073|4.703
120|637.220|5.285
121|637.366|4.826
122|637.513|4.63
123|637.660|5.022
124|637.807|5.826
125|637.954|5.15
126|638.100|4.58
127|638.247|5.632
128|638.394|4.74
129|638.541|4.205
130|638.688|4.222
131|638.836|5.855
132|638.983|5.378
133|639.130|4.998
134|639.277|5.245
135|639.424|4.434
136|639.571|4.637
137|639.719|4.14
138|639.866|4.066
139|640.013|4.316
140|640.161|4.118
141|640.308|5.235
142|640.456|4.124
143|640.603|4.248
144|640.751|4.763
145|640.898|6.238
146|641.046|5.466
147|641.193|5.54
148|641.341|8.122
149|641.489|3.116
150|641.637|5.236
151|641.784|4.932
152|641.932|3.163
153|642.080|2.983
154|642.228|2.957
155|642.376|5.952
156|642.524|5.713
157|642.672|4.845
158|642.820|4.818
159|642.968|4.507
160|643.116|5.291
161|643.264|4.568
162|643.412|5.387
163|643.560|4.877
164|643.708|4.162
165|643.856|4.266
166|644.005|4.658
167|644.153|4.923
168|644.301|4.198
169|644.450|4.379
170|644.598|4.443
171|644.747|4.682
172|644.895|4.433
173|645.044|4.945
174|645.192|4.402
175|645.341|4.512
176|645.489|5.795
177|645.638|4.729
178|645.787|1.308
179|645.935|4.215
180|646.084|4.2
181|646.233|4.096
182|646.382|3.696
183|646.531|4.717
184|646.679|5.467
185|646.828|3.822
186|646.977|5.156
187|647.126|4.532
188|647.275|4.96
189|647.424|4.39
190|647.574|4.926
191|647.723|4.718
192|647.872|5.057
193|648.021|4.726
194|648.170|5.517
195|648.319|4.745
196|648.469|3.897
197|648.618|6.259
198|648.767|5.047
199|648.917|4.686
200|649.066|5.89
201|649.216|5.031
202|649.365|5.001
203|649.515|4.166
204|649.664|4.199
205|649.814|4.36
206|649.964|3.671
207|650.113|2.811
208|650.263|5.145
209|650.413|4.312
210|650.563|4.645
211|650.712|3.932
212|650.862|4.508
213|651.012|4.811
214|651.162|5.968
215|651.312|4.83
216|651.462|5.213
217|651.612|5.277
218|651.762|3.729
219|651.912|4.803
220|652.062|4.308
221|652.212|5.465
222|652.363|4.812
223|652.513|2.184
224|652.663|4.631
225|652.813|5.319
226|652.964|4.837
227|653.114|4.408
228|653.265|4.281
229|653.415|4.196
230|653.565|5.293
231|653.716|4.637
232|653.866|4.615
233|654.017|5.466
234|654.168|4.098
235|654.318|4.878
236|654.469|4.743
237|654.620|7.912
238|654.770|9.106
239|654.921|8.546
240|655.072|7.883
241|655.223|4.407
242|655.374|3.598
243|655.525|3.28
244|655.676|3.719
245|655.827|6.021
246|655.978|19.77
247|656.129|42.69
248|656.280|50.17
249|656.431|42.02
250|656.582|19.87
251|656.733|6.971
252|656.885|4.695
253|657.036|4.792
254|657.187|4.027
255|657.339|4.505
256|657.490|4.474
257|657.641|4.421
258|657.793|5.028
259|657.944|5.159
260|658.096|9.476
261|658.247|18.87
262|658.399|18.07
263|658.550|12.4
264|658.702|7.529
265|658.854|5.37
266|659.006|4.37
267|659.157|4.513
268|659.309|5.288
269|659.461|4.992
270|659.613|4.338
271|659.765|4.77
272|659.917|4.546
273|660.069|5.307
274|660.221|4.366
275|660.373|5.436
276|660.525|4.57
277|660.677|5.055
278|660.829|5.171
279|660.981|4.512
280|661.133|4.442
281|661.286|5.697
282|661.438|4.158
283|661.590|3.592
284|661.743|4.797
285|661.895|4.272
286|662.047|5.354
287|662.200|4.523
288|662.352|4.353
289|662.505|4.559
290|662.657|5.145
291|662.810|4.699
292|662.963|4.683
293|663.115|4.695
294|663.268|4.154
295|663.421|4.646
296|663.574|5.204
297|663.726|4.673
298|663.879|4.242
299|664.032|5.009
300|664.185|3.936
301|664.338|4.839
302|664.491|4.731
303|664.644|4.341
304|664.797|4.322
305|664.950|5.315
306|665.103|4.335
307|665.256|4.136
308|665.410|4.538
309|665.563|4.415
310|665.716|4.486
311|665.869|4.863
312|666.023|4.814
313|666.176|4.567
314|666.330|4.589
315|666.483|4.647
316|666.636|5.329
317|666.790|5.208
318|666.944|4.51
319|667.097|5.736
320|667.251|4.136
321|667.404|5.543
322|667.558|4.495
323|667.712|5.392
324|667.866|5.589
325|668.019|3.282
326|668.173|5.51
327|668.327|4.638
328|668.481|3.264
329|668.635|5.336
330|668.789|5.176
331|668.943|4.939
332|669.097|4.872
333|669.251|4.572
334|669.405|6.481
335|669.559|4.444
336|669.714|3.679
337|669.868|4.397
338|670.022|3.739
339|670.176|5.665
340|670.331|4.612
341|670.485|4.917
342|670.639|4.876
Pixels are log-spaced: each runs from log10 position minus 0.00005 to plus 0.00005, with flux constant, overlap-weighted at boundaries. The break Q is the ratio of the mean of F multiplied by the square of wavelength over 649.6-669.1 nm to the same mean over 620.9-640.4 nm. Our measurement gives 1.4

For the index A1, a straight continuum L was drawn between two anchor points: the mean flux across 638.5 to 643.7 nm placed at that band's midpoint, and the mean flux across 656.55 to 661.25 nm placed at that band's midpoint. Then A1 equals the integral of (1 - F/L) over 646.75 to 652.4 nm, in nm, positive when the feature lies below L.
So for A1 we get 0.908 nm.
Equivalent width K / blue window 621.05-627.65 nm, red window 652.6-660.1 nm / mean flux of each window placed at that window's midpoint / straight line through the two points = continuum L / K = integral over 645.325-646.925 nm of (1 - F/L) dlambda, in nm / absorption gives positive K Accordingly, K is 0.71 nm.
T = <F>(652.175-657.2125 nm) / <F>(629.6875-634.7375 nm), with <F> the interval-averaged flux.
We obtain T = 1.9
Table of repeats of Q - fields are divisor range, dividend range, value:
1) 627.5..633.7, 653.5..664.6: 1.65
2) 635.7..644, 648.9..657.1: 1.66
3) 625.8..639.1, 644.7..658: 1.41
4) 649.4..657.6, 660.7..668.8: 0.63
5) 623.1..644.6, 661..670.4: 1.07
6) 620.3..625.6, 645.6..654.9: 1.07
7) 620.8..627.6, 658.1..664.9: 1.30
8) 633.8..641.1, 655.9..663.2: 1.94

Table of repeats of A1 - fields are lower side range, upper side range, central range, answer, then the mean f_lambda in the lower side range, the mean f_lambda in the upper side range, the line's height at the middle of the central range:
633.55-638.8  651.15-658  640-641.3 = 0.155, 4.82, 8.32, 5.67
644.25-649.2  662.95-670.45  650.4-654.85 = -0.255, 4.63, 4.71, 4.65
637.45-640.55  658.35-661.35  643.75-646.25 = 0.364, 4.78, 5.93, 5.11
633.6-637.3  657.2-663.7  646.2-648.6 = 0.246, 4.79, 5.72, 5.23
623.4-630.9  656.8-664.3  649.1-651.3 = 0.346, 4.86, 5.56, 5.34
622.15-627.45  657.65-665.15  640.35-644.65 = 0.325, 4.75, 5.58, 5.15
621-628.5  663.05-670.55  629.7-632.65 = -0.288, 4.78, 4.71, 4.77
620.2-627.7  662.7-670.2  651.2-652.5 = 0.012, 4.85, 4.71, 4.76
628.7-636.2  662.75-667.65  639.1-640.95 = 0.091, 4.93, 4.68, 4.87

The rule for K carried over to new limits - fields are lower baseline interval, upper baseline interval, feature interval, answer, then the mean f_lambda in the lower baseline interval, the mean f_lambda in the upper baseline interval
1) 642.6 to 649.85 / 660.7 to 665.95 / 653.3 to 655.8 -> -0.41 nm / 4.65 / 4.62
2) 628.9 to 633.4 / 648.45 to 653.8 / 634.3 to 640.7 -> 0.23 nm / 5.12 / 4.63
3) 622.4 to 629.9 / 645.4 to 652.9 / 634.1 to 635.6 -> 0.04 nm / 4.79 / 4.59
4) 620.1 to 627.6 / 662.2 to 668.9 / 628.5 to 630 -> -0.09 nm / 4.87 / 4.7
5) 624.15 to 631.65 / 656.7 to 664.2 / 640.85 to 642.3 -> 0.12 nm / 4.91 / 5.6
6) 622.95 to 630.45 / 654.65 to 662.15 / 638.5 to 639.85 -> 0.35 nm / 4.85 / 8.87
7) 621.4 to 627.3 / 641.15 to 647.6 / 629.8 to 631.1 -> -0.18 nm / 4.76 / 4.58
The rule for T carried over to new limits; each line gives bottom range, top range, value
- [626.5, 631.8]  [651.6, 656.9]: 1.88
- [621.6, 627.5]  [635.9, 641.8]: 1.04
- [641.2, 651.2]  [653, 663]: 1.70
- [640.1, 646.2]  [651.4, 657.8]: 1.84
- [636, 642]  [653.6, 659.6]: 2.02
